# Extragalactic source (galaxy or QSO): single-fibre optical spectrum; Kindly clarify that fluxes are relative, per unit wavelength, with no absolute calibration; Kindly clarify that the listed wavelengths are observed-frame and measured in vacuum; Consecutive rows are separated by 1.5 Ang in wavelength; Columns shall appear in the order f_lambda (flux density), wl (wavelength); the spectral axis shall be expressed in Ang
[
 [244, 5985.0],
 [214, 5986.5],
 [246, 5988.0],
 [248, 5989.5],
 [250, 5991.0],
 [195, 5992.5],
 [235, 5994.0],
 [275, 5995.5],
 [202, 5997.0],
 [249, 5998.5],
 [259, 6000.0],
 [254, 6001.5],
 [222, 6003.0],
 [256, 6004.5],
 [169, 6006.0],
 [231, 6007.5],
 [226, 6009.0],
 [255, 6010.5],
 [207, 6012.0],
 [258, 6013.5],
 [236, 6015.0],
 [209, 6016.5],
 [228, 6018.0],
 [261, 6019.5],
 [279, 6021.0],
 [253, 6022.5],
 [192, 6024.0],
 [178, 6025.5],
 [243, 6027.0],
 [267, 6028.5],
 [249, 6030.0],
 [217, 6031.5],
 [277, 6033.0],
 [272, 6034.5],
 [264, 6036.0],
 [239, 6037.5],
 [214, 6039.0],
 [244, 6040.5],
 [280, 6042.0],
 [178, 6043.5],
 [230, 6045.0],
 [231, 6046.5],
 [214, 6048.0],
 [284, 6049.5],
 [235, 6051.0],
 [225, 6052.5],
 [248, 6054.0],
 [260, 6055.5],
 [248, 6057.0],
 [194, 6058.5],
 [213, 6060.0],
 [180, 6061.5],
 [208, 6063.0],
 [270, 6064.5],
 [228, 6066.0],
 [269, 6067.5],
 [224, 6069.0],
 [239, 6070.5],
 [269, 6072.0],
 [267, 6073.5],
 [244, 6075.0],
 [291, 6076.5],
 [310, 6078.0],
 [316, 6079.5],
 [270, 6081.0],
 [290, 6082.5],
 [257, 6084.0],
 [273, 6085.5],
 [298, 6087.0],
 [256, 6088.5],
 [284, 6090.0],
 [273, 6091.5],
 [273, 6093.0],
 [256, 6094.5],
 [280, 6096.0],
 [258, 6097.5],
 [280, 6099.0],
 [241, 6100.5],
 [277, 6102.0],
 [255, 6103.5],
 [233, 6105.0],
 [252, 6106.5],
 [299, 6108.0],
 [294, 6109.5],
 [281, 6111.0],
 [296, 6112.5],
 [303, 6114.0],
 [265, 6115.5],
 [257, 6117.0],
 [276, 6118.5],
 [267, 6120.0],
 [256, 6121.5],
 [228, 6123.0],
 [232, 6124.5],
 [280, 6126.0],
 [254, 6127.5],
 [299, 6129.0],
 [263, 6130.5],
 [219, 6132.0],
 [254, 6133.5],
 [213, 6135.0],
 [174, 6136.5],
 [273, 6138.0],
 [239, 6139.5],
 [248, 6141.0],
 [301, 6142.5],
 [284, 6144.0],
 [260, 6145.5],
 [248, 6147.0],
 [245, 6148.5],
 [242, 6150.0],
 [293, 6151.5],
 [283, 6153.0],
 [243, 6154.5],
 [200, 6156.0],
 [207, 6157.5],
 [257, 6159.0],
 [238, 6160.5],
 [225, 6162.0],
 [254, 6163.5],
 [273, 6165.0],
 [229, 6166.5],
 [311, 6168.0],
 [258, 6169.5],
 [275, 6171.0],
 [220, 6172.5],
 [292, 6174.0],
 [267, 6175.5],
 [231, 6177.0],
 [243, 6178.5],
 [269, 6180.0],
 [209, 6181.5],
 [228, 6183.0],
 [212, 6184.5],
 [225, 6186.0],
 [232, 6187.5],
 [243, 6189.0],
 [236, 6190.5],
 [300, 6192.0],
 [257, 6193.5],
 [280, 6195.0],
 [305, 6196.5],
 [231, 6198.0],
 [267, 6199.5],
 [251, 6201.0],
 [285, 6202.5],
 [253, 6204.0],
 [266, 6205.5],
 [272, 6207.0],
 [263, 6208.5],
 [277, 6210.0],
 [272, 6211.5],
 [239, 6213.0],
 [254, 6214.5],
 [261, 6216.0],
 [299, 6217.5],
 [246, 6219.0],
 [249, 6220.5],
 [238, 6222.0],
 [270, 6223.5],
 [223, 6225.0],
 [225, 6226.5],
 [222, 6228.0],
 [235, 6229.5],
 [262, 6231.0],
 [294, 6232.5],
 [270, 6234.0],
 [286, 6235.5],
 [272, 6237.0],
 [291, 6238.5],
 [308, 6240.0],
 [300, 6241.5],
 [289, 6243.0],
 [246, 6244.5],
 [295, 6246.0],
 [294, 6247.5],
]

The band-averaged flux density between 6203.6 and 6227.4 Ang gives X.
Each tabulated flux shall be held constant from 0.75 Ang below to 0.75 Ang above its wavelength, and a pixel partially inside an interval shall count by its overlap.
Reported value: 257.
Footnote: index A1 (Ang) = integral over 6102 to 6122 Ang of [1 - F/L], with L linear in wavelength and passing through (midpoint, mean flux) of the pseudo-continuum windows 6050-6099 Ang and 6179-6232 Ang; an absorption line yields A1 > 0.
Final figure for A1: -1.3 Ang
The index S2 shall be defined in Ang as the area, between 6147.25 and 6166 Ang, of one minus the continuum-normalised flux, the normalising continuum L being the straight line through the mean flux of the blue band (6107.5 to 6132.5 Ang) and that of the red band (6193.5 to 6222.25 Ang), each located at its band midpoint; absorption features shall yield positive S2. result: 1.43 Ang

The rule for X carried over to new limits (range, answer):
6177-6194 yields 241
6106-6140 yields 260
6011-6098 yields 248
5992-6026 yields 232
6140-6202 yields 253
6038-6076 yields 236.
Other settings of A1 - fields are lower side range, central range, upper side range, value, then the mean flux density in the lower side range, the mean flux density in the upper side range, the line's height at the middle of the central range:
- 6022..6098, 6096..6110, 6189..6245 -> -0.7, 250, 264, 254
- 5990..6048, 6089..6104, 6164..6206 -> -1.4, 236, 255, 245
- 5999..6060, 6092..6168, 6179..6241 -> -2.8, 237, 258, 249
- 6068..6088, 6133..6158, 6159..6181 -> 1.2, 273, 256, 260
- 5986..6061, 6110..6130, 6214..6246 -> -1.6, 236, 265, 249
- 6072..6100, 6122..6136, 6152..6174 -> 0.7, 276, 250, 261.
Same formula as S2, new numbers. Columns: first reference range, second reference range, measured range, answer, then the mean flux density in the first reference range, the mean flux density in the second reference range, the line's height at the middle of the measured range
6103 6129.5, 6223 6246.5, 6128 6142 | 1.3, 268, 268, 268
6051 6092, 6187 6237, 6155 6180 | 0.9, 255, 260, 258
